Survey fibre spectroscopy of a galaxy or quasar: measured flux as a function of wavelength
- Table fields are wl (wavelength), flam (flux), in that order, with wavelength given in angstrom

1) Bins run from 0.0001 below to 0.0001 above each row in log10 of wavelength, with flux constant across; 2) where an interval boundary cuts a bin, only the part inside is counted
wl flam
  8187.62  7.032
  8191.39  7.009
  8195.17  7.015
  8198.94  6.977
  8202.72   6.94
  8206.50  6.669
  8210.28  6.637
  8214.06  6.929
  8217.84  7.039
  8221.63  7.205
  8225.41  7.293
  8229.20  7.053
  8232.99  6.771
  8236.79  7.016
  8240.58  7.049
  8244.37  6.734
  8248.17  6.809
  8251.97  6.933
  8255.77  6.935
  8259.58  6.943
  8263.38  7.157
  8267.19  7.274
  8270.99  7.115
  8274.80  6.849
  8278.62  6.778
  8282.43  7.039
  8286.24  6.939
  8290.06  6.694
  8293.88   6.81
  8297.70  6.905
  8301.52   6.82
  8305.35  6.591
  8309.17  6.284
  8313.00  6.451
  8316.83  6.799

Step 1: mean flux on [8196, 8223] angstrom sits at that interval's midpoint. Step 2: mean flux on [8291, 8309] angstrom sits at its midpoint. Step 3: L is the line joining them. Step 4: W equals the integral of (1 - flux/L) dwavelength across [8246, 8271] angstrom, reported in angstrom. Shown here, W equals -0.7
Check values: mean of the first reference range 6.91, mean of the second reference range 6.73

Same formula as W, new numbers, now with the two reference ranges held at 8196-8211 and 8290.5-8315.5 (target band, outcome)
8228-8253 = -0.52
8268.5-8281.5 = -0.46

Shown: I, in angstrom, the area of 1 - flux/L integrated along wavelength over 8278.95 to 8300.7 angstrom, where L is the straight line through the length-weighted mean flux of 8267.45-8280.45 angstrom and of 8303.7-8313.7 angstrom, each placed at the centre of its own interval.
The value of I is -0.5 angstrom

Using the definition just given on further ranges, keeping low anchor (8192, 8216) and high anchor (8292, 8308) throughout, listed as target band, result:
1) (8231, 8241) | -0.1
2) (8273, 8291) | -0.2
